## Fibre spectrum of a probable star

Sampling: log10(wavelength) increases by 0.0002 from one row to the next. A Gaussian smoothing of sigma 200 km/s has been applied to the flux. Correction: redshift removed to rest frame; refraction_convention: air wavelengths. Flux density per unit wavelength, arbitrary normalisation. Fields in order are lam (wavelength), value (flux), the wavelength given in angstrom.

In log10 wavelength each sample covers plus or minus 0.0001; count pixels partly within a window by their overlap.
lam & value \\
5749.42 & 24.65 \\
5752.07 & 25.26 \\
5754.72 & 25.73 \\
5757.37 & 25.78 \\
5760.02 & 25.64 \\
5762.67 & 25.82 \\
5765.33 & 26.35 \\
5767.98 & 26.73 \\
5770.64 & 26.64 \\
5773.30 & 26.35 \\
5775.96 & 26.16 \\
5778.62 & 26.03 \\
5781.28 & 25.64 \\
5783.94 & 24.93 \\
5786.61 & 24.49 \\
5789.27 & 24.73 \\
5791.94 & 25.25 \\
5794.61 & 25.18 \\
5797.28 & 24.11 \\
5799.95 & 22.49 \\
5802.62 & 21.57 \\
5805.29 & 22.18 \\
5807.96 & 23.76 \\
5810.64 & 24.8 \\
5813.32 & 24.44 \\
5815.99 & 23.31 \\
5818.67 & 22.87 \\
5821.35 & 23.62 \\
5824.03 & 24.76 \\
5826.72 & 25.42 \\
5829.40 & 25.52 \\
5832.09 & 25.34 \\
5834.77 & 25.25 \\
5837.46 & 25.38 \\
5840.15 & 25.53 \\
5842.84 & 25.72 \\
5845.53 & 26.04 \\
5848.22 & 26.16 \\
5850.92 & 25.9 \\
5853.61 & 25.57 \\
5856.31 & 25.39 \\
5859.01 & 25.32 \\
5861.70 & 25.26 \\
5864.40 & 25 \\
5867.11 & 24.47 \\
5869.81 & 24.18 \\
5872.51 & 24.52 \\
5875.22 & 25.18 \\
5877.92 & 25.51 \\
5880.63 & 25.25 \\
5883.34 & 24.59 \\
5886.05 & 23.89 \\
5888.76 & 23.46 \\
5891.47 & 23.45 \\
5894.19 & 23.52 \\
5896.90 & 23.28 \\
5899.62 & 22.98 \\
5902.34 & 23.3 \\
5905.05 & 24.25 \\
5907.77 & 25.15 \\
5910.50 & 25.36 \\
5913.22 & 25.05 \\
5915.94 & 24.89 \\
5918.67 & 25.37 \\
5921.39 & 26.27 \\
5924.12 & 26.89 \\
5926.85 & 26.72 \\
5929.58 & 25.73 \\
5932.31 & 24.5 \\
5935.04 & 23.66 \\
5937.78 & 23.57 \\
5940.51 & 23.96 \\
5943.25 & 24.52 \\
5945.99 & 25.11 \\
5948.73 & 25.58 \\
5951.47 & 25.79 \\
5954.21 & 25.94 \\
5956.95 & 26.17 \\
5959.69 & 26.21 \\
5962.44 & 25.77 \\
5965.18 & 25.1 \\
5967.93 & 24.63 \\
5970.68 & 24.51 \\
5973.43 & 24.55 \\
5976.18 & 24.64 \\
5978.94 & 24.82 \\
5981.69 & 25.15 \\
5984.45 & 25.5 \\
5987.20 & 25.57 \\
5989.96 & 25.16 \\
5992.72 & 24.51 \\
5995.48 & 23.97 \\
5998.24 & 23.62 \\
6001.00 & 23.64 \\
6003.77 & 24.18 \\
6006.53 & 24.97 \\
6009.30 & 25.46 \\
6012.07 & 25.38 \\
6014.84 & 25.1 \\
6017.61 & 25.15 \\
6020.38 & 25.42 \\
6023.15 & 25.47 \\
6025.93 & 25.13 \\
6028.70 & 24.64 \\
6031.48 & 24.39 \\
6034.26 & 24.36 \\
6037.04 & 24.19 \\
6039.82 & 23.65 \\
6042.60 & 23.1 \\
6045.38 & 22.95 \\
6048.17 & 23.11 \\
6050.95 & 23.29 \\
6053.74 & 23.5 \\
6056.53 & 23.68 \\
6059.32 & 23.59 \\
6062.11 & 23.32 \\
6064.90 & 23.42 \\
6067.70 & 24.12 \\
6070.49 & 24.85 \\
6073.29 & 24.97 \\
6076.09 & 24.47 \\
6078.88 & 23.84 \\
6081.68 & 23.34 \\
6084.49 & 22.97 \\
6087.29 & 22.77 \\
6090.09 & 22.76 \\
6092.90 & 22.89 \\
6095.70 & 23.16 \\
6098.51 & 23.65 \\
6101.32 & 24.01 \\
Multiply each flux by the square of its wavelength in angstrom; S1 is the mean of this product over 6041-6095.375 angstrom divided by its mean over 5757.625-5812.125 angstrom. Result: 1.04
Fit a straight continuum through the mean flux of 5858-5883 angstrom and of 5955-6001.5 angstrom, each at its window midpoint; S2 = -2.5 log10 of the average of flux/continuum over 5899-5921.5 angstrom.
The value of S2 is 0.01 mag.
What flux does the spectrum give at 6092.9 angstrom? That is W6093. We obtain 22.89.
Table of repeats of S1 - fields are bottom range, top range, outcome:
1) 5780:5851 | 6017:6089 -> 1.06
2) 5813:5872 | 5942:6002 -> 1.04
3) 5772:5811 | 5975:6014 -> 1.08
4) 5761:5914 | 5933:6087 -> 1.05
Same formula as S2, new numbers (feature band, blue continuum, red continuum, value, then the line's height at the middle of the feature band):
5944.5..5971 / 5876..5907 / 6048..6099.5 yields -0.07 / 23.8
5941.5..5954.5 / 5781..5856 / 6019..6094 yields -0.05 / 24.2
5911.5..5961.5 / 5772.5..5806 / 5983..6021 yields -0.03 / 24.7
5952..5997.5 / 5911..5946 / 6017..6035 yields 0.00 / 25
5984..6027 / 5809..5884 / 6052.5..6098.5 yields -0.04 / 24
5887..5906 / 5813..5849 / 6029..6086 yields 0.05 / 24.6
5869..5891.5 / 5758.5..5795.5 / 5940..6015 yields 0.04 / 25.3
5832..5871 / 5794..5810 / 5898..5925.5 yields -0.06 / 24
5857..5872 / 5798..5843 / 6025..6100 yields -0.03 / 24.1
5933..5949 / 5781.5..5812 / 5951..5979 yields 0.03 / 25.1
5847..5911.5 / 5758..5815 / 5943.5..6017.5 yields 0.02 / 25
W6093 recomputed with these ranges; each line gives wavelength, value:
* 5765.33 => 26.35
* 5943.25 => 24.52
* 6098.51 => 23.65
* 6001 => 23.64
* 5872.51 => 24.52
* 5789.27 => 24.73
